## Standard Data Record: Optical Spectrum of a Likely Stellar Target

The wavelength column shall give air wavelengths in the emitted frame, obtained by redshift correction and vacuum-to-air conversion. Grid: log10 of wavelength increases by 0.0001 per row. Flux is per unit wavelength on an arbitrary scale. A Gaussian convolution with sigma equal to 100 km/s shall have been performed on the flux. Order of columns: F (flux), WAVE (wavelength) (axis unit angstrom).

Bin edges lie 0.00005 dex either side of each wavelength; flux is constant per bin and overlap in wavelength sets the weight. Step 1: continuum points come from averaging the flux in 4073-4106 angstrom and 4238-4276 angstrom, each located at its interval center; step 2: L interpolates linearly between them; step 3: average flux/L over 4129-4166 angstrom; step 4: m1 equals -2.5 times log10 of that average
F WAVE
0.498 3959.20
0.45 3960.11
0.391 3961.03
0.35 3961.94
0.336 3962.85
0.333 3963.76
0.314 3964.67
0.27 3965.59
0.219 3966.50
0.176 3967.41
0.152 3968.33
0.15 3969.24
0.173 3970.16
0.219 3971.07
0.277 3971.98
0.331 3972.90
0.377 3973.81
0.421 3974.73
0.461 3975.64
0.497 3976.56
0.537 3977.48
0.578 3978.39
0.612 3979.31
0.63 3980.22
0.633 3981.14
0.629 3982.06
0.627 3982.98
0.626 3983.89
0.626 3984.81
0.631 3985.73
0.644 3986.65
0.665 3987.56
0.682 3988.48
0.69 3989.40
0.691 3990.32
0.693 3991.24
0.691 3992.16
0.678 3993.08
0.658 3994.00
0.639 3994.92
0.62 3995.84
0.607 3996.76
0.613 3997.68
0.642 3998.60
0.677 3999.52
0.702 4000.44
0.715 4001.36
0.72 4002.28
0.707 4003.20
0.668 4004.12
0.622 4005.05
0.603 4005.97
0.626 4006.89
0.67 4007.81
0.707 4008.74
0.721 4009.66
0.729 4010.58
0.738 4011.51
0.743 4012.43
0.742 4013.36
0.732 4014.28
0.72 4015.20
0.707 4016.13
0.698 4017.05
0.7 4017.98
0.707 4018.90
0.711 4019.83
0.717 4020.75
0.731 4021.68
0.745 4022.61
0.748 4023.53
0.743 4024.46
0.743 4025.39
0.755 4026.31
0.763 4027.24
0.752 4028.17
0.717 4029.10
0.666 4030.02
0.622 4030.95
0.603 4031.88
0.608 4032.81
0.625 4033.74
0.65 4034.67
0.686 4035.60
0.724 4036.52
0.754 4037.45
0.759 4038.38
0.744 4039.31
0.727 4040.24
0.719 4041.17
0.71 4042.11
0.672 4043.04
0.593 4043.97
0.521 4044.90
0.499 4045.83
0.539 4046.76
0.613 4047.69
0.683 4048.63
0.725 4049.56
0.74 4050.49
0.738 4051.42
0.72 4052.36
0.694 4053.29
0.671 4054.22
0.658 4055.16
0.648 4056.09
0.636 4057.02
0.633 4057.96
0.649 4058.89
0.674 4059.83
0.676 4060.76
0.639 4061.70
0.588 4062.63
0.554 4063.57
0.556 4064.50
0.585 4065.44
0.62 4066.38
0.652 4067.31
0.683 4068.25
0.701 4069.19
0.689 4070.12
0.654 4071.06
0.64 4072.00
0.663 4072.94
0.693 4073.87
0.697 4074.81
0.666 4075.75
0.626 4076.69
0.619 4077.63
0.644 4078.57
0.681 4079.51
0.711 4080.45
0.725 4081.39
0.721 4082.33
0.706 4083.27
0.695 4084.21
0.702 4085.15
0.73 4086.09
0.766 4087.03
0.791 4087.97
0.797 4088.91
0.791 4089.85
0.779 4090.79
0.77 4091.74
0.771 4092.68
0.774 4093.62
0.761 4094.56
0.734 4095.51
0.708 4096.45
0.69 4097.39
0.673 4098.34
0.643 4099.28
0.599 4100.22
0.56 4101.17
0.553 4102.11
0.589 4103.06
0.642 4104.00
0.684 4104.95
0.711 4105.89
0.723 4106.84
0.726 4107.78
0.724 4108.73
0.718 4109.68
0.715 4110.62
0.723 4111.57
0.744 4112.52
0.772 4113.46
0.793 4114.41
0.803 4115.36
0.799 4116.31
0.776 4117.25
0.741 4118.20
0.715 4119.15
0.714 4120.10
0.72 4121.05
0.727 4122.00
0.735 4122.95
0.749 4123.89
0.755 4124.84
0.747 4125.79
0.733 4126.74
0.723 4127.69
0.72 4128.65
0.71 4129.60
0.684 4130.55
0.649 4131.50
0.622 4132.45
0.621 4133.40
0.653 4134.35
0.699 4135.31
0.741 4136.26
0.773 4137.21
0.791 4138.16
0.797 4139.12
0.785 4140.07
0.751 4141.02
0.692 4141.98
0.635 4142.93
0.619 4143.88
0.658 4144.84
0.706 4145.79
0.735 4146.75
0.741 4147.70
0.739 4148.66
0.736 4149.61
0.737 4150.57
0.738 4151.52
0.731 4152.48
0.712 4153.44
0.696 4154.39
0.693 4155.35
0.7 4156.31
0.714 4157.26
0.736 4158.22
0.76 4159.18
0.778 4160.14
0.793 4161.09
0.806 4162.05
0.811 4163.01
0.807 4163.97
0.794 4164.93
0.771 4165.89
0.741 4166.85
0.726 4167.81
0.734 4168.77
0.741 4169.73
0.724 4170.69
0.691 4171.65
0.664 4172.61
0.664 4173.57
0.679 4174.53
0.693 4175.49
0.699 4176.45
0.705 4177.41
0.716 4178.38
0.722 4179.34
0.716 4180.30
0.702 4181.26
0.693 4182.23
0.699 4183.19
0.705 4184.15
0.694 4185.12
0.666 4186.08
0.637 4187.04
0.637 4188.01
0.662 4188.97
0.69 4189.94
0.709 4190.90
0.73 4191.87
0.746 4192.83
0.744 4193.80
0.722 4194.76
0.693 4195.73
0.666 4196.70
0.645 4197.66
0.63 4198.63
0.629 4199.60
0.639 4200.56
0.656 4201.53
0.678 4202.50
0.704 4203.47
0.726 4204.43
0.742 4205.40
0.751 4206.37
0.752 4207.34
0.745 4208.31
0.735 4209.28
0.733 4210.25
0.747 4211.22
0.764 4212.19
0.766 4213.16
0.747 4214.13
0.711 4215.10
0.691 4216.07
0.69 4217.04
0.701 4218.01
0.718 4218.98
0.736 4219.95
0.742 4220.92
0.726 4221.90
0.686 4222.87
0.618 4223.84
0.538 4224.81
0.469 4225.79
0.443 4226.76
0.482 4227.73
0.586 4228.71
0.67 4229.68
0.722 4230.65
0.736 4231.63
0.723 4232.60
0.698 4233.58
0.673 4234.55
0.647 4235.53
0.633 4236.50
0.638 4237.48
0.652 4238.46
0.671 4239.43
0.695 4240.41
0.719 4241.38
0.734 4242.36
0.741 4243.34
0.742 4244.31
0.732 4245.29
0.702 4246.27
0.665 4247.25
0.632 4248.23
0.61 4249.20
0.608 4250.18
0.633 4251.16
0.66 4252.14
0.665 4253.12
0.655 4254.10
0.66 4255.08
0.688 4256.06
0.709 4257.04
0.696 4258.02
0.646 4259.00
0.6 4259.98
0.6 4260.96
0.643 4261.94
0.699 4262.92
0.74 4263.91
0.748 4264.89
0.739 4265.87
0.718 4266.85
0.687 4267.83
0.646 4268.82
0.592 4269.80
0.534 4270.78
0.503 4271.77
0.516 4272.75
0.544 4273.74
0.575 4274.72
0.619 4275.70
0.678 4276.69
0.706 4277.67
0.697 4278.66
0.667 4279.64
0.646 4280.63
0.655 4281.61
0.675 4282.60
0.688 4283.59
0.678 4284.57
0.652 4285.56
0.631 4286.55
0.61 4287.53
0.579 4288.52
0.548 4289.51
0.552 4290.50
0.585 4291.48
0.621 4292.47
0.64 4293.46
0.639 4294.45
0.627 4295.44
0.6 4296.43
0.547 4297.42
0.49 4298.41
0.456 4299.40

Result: -0.07 mag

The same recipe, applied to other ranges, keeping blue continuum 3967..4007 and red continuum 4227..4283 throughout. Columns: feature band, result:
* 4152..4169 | -0.20 mag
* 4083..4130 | -0.20 mag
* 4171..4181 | -0.11 mag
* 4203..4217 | -0.15 mag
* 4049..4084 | -0.13 mag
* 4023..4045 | -0.20 mag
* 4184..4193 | -0.08 mag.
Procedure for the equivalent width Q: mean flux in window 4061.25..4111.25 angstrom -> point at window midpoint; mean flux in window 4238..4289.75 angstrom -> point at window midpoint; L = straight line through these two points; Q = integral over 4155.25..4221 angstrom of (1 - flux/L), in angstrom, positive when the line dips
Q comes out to -4.7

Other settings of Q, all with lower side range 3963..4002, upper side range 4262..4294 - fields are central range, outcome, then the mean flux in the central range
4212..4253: -3.39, 0.67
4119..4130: -2.94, 0.729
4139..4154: -3.42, 0.718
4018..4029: -4.11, 0.735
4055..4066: -1.47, 0.624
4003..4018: -4.68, 0.696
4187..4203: -1.98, 0.678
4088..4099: -3.64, 0.75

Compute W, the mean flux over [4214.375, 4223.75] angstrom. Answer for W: 0.709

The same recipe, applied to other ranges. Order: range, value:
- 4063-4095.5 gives 0.695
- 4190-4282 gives 0.672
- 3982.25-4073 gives 0.673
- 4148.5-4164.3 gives 0.746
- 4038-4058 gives 0.666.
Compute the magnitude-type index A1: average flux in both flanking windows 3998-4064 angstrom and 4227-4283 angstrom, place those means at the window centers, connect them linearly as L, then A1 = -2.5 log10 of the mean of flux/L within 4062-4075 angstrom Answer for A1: 0.06 mag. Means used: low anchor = 0.683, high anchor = 0.658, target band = 0.64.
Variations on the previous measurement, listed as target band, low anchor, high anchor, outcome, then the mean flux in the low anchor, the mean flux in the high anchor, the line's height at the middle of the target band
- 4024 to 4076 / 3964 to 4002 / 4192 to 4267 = -0.18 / 0.524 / 0.681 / 0.567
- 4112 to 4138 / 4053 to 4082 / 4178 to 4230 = -0.10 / 0.652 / 0.684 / 0.666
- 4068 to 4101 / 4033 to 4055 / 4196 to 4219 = -0.04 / 0.673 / 0.707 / 0.681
